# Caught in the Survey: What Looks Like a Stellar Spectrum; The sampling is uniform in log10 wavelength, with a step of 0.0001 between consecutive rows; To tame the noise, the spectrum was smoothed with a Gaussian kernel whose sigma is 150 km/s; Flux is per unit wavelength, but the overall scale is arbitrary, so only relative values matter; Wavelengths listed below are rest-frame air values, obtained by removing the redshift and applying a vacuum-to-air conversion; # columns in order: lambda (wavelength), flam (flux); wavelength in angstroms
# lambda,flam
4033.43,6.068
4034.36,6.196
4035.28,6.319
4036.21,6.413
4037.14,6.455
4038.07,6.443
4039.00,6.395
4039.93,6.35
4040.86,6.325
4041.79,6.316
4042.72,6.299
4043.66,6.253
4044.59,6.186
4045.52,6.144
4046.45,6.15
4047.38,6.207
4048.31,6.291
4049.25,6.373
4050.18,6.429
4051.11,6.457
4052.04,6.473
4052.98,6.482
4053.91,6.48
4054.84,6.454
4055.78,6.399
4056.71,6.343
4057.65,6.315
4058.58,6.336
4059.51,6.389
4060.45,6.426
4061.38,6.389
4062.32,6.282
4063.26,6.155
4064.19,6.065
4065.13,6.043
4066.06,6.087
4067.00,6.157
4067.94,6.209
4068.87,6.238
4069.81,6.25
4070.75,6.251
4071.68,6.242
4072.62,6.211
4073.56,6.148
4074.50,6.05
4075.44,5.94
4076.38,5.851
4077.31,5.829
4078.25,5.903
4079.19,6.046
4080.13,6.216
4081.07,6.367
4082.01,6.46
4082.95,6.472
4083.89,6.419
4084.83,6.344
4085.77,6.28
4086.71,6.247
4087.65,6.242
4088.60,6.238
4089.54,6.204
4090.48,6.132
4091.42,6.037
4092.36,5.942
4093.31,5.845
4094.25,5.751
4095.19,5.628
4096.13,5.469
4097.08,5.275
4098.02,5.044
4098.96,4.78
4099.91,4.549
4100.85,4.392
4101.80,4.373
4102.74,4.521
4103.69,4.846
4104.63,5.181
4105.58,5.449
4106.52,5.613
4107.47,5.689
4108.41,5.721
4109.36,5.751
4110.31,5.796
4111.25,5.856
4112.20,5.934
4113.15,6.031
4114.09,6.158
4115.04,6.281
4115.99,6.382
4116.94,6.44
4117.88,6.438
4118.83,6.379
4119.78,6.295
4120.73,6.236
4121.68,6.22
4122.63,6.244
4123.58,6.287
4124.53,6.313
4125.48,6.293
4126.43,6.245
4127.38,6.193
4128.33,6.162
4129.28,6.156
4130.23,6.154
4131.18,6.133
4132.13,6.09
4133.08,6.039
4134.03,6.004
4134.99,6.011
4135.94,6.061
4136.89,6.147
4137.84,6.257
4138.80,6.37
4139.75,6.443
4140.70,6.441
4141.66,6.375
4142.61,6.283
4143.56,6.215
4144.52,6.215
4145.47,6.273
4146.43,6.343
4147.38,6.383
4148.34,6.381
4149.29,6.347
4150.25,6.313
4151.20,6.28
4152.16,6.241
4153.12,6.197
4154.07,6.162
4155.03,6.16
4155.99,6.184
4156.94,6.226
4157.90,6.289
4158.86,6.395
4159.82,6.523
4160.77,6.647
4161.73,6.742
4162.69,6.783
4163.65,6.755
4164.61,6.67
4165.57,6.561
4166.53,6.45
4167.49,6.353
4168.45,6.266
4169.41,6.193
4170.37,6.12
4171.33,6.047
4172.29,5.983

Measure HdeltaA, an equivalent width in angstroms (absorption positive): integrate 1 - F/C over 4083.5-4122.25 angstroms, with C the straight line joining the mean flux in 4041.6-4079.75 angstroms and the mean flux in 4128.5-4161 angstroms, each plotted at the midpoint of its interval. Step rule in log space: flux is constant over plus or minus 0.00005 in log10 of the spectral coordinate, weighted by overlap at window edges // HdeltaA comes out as 3.0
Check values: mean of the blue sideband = 6.23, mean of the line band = 5.77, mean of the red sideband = 6.25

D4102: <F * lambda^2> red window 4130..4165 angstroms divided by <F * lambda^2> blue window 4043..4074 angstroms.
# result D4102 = 1.05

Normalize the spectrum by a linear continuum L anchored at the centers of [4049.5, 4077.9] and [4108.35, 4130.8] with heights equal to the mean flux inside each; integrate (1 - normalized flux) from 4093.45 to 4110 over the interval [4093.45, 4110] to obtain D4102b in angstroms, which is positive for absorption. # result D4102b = 2.7 angstroms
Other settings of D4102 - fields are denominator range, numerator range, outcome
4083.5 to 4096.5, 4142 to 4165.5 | 1.09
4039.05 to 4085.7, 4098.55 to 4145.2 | 0.98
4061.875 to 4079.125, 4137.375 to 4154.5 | 1.07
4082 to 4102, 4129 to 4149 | 1.11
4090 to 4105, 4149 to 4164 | 1.26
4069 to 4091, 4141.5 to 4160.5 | 1.05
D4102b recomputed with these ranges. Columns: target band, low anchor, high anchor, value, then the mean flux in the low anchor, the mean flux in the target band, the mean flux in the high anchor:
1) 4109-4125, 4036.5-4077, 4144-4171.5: 0.37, 6.27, 6.18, 6.36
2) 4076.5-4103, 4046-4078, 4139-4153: 2.15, 6.25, 5.76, 6.32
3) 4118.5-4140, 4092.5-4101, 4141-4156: -1.14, 5.25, 6.2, 6.27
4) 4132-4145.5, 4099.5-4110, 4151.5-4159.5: -0.81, 5.11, 6.22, 6.23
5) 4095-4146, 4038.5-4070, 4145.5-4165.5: 3.77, 6.3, 5.89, 6.4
